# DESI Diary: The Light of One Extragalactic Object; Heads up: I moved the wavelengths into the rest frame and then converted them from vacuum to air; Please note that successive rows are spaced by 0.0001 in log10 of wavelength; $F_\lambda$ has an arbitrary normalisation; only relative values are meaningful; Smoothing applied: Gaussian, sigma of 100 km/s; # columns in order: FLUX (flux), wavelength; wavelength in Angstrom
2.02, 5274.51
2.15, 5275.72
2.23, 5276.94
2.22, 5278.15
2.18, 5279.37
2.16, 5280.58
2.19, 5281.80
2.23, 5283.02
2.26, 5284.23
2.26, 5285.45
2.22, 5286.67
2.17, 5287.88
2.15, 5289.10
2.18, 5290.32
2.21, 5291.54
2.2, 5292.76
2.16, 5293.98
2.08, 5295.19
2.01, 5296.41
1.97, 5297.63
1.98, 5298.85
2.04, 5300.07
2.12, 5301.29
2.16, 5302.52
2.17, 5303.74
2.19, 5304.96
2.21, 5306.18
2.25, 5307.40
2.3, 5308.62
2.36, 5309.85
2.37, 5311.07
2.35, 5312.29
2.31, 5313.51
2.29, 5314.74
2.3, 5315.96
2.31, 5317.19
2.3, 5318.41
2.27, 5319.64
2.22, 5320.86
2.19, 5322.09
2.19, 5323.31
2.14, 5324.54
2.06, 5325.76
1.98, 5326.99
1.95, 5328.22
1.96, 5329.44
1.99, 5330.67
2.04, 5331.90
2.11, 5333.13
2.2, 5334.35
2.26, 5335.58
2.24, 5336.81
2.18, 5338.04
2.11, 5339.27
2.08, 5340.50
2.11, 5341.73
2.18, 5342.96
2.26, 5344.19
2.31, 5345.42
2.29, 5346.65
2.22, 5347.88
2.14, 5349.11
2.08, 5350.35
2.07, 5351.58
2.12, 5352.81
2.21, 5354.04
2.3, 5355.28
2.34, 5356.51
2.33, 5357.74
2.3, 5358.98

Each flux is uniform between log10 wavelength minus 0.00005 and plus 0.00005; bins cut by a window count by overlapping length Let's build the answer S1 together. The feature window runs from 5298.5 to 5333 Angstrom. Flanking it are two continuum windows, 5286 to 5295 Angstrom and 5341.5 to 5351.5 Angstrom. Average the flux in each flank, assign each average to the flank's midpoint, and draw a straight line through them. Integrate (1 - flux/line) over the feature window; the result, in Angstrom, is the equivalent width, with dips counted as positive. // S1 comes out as 0.1 Angstrom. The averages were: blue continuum 2.18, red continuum 2.2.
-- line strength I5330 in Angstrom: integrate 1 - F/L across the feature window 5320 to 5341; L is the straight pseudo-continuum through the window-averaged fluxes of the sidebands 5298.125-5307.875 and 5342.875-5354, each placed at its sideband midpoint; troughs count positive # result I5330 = 0.5 Angstrom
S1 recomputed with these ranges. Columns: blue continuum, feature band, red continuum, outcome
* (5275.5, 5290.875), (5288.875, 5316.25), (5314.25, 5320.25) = 0.80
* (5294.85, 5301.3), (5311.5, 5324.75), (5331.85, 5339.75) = -1.03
